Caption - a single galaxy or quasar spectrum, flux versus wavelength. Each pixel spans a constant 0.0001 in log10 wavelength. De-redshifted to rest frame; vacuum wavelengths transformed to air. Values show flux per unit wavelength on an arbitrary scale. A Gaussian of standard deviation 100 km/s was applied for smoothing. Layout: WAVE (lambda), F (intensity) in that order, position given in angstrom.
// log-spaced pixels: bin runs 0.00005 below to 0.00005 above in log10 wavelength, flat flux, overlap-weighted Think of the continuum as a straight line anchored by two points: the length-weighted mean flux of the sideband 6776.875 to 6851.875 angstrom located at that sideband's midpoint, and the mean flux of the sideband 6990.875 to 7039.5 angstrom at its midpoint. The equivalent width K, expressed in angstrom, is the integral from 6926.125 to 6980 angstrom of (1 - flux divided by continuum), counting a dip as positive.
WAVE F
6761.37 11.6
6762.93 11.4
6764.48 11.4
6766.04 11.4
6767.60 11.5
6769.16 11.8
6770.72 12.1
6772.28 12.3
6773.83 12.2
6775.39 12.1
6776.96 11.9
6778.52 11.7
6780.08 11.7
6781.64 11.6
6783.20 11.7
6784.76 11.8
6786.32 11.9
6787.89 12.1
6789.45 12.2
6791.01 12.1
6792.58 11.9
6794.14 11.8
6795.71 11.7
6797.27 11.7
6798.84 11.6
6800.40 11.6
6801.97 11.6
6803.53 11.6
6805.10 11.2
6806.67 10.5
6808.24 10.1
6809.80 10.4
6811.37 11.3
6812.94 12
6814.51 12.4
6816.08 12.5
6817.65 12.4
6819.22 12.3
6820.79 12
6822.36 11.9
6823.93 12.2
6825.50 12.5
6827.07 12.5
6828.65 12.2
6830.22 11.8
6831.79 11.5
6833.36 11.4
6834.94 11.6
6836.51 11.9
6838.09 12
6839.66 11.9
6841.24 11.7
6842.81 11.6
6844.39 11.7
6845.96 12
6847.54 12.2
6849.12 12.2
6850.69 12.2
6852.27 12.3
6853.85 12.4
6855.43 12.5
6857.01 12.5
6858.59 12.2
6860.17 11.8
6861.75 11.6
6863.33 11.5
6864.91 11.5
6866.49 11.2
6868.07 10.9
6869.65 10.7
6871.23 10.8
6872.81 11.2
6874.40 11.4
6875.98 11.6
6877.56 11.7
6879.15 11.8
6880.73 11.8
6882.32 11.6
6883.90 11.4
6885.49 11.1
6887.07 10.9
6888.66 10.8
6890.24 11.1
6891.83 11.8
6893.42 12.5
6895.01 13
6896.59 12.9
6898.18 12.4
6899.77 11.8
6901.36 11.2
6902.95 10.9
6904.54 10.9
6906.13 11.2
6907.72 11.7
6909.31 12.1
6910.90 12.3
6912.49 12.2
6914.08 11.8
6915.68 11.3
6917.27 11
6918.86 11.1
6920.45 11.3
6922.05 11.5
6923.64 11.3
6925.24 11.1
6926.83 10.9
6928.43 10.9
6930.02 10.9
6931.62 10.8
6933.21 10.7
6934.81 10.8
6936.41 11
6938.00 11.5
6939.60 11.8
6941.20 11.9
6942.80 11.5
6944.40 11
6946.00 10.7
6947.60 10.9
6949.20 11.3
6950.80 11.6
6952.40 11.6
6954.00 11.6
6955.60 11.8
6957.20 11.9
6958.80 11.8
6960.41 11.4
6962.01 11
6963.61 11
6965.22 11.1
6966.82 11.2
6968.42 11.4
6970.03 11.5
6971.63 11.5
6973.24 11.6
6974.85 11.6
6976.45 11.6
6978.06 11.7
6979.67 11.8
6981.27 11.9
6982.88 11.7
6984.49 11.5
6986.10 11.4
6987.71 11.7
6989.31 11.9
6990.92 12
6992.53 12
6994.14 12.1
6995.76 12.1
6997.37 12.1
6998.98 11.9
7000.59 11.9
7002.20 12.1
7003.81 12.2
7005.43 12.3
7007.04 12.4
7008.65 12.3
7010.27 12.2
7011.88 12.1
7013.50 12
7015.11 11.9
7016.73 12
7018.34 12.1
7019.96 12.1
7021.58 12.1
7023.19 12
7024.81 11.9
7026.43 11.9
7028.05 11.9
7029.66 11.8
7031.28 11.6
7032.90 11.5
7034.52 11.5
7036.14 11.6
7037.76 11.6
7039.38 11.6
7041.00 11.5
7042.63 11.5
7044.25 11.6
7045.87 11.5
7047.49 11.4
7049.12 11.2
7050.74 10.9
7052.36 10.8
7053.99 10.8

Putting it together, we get 2.65 angstrom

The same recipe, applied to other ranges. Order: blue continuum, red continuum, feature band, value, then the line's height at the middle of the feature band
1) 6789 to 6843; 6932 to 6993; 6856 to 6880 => 0.31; 11.7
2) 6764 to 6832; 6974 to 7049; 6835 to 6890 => 0.70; 11.8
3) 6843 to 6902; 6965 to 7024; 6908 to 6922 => 0.18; 11.8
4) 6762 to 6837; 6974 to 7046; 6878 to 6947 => 2.19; 11.8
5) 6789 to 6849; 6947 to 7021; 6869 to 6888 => 0.71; 11.8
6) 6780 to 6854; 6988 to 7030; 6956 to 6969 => 0.68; 12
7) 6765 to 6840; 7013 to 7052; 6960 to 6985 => 0.52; 11.7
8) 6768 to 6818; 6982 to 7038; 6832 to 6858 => -0.49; 11.8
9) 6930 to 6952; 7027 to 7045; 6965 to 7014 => -1.87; 11.4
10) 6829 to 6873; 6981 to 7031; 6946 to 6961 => 0.51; 11.9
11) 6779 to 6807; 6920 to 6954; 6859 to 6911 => -0.75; 11.4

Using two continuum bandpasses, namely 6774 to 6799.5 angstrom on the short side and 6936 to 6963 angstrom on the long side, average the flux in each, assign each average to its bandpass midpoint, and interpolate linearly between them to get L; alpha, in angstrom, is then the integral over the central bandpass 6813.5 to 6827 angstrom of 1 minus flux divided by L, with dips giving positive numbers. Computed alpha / -0.6 angstrom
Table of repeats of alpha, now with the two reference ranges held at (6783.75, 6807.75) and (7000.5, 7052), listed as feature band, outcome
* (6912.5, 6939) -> 1.3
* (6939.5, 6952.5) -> 0.5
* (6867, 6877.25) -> 0.5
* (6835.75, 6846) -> -0.1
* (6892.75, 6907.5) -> -0.2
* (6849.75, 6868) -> -0.4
